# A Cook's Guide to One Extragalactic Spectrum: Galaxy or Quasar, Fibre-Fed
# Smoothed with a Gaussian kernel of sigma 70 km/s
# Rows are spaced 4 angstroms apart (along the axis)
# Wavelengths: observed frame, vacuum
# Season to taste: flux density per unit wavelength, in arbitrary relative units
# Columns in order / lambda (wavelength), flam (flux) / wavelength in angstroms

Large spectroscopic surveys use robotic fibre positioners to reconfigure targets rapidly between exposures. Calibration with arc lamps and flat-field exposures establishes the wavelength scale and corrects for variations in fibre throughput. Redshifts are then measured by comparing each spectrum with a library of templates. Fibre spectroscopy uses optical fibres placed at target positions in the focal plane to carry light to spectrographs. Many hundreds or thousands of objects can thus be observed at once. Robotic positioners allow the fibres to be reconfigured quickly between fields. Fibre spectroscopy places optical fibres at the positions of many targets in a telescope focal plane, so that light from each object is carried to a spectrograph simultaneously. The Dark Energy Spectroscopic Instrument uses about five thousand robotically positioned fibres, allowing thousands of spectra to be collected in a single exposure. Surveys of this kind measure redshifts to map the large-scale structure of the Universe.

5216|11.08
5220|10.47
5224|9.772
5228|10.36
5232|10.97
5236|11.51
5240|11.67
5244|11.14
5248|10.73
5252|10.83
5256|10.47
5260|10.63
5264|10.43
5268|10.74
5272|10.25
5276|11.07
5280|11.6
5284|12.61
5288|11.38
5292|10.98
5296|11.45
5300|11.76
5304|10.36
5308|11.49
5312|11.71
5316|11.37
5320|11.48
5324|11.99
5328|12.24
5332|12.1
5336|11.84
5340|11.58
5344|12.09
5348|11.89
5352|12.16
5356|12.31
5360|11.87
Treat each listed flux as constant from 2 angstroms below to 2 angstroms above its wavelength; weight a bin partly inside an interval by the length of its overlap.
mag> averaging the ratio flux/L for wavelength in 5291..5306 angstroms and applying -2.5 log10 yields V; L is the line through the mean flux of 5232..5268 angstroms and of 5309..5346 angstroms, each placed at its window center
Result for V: 0.03 mag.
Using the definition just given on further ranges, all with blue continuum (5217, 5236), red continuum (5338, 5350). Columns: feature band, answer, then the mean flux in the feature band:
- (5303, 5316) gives 0.02 mag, 11.3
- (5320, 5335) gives -0.03 mag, 12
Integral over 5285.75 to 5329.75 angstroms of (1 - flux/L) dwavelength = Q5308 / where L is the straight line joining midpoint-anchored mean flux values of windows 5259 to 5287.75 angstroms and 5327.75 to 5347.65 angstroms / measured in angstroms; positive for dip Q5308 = 0.25 angstroms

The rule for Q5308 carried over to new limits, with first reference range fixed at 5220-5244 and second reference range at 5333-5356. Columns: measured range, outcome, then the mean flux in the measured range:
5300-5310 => 0.4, 11.1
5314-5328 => 0.0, 11.7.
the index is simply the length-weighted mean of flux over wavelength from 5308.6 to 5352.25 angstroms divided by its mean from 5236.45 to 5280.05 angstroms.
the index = 1.1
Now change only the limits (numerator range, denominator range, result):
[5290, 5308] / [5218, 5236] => 1.06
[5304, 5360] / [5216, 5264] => 1.10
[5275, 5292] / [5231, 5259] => 1.05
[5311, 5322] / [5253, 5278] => 1.08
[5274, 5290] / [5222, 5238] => 1.09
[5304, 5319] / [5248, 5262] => 1.07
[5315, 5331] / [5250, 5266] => 1.12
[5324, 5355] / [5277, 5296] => 1.03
